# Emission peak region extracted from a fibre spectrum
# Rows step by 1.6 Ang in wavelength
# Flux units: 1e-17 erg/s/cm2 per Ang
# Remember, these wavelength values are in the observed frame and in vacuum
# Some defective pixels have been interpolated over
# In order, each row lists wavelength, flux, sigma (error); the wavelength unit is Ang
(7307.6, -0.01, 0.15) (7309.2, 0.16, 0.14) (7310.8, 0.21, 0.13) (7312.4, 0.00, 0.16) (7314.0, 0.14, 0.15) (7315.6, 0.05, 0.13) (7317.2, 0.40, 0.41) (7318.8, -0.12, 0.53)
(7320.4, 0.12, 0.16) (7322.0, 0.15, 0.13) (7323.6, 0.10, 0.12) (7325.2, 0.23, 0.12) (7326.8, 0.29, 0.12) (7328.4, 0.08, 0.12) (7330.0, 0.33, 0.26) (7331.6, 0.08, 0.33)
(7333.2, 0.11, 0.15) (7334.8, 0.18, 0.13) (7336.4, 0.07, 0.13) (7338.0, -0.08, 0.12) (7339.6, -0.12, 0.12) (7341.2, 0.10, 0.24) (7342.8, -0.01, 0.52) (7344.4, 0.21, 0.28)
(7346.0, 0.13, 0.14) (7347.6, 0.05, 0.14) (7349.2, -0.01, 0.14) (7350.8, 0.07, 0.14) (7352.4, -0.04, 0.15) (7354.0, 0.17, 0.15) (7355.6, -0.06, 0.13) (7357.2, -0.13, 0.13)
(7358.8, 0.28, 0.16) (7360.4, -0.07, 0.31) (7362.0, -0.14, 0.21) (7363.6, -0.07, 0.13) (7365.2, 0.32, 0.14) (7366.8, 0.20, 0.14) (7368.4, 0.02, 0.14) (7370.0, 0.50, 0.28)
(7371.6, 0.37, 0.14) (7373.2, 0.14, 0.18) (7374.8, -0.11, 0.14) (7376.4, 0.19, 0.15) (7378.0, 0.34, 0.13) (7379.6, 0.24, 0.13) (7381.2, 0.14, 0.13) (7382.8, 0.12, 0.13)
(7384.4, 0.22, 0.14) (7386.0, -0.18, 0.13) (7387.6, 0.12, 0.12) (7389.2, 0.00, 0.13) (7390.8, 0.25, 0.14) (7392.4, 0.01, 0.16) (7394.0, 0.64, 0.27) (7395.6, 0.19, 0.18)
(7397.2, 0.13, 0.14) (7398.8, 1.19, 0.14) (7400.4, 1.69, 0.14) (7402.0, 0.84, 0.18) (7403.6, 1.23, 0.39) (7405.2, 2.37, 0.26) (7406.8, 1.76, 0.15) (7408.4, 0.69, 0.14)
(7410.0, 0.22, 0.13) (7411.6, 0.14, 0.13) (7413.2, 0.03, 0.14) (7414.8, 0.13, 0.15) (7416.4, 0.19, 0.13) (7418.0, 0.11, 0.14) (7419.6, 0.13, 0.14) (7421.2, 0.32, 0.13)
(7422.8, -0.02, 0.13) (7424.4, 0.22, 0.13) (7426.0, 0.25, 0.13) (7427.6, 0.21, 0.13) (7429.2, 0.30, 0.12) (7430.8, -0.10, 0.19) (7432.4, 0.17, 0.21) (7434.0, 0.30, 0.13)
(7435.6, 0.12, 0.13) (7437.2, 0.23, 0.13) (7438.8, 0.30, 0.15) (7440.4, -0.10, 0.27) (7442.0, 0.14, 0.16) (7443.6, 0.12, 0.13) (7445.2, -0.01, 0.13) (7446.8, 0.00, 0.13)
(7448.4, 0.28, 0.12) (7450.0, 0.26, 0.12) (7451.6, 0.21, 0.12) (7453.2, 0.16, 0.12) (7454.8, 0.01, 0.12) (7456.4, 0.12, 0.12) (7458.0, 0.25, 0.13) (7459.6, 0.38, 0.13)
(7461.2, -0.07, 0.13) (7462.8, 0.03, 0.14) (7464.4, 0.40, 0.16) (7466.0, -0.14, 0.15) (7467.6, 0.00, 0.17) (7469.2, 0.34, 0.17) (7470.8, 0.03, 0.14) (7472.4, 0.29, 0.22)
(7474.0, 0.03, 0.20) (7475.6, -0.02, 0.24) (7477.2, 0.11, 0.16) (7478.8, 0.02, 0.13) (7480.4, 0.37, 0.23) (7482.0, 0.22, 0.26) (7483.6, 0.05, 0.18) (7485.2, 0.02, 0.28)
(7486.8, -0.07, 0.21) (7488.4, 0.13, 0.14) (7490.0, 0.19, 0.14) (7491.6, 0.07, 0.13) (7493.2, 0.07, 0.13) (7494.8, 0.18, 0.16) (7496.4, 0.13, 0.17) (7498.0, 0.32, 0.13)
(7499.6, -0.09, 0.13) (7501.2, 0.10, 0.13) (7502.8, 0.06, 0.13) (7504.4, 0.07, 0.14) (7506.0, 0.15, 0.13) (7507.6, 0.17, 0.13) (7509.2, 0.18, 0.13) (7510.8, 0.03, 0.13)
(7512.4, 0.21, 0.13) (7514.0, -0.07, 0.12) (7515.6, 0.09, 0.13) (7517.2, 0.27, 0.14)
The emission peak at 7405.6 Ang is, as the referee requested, [O II]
